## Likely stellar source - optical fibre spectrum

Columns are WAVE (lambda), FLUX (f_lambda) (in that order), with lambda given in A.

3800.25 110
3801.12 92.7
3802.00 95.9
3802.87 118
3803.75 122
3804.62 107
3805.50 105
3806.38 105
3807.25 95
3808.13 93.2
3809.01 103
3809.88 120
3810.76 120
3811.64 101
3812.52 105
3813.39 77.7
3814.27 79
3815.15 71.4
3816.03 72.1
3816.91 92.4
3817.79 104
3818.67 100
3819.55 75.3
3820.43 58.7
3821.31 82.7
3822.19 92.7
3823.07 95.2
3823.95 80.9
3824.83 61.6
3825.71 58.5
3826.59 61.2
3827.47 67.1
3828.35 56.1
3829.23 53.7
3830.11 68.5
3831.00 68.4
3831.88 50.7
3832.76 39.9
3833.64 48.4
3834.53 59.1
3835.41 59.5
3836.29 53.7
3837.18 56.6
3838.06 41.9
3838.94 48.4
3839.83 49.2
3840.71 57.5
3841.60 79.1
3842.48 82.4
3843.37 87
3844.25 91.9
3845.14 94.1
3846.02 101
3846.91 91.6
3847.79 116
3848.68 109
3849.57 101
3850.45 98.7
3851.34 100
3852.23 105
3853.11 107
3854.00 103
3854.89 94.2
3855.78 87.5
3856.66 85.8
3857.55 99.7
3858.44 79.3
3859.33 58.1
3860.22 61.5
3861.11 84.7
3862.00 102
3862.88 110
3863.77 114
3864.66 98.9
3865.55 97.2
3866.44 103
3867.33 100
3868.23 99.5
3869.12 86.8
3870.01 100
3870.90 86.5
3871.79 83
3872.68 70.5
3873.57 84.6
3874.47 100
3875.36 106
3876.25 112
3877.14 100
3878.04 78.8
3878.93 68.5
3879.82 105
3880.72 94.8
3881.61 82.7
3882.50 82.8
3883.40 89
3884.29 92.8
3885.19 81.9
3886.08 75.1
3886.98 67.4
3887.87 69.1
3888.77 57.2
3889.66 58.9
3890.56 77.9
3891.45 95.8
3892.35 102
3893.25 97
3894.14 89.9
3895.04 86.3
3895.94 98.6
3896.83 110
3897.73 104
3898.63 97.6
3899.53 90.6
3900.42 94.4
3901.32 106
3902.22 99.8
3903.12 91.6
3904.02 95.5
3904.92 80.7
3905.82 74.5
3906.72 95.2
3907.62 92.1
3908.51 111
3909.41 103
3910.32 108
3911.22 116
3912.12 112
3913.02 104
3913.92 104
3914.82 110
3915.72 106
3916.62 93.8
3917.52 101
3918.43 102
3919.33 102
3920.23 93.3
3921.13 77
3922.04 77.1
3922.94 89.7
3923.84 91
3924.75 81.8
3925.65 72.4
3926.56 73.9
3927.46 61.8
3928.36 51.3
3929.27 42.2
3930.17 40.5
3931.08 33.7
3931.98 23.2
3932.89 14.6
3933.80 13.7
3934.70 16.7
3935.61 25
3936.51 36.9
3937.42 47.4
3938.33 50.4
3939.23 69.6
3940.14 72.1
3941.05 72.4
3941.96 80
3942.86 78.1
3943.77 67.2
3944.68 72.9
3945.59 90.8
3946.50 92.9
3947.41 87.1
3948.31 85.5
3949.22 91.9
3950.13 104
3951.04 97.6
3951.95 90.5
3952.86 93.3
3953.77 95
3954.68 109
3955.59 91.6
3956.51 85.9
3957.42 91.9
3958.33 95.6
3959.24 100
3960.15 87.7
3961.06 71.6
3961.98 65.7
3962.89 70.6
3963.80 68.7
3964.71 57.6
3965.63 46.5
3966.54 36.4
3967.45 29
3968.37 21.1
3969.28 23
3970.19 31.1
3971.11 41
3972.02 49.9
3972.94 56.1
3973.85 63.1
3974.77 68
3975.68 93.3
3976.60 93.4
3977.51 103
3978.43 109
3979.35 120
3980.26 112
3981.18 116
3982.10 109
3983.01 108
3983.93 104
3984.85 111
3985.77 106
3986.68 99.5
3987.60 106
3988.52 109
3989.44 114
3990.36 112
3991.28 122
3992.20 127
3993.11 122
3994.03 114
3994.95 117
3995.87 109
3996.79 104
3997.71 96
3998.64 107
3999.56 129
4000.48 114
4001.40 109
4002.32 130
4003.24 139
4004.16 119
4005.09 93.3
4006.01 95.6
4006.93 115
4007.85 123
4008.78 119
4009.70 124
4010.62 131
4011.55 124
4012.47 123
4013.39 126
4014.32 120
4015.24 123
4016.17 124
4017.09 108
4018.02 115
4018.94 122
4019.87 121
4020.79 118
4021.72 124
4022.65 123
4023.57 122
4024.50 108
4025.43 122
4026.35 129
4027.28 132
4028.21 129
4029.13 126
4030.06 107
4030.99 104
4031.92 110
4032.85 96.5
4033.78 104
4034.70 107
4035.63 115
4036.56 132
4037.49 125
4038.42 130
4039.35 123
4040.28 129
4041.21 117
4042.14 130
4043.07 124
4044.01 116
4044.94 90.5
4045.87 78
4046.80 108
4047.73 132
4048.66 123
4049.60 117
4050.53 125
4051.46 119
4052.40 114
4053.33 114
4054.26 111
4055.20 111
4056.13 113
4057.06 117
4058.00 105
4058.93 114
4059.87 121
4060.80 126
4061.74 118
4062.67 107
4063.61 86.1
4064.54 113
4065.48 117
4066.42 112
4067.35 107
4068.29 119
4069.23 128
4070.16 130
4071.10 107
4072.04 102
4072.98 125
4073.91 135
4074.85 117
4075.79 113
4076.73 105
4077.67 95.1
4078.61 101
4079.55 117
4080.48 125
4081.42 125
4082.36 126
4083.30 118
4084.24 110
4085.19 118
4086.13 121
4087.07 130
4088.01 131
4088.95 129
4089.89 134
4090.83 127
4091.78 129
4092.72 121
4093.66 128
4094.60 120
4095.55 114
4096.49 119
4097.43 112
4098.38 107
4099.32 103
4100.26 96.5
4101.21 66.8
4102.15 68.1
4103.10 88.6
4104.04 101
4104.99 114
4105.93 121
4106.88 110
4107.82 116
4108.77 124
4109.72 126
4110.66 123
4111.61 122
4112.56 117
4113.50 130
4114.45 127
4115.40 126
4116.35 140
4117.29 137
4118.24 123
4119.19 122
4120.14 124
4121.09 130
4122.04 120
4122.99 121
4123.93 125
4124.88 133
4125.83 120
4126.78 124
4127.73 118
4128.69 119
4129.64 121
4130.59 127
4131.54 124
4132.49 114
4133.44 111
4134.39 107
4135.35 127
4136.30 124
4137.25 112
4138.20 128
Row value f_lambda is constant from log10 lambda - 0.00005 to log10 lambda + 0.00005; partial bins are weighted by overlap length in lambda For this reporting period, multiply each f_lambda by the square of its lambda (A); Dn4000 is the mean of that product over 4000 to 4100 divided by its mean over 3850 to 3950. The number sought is 1.50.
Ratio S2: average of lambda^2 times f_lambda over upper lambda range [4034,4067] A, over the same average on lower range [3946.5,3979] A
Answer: 1.61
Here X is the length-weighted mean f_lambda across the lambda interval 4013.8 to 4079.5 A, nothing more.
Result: 116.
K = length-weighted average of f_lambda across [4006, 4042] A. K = 120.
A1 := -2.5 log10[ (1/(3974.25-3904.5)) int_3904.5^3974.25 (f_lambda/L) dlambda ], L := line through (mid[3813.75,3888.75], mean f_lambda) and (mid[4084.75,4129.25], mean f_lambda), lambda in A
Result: 0.27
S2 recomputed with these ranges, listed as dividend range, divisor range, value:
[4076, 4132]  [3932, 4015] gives 1.42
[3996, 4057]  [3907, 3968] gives 1.60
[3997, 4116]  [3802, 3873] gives 1.53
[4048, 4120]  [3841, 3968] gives 1.51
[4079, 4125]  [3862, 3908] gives 1.45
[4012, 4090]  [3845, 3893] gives 1.41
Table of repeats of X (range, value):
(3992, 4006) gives 114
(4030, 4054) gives 115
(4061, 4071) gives 114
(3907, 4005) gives 84.8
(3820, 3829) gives 71.1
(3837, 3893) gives 87.6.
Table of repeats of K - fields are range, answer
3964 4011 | 96.1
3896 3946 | 78.7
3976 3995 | 111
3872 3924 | 92.4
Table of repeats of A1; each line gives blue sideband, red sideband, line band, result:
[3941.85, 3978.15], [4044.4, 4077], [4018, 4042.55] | -0.172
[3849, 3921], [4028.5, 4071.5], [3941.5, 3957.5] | 0.144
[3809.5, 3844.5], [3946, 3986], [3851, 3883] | -0.223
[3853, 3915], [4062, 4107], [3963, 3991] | 0.258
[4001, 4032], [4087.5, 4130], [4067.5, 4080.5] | 0.034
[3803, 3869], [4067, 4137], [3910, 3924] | -0.050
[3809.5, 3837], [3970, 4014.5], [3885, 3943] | 0.153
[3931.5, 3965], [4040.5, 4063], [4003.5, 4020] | -0.201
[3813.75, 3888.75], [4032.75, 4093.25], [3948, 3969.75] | 0.304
